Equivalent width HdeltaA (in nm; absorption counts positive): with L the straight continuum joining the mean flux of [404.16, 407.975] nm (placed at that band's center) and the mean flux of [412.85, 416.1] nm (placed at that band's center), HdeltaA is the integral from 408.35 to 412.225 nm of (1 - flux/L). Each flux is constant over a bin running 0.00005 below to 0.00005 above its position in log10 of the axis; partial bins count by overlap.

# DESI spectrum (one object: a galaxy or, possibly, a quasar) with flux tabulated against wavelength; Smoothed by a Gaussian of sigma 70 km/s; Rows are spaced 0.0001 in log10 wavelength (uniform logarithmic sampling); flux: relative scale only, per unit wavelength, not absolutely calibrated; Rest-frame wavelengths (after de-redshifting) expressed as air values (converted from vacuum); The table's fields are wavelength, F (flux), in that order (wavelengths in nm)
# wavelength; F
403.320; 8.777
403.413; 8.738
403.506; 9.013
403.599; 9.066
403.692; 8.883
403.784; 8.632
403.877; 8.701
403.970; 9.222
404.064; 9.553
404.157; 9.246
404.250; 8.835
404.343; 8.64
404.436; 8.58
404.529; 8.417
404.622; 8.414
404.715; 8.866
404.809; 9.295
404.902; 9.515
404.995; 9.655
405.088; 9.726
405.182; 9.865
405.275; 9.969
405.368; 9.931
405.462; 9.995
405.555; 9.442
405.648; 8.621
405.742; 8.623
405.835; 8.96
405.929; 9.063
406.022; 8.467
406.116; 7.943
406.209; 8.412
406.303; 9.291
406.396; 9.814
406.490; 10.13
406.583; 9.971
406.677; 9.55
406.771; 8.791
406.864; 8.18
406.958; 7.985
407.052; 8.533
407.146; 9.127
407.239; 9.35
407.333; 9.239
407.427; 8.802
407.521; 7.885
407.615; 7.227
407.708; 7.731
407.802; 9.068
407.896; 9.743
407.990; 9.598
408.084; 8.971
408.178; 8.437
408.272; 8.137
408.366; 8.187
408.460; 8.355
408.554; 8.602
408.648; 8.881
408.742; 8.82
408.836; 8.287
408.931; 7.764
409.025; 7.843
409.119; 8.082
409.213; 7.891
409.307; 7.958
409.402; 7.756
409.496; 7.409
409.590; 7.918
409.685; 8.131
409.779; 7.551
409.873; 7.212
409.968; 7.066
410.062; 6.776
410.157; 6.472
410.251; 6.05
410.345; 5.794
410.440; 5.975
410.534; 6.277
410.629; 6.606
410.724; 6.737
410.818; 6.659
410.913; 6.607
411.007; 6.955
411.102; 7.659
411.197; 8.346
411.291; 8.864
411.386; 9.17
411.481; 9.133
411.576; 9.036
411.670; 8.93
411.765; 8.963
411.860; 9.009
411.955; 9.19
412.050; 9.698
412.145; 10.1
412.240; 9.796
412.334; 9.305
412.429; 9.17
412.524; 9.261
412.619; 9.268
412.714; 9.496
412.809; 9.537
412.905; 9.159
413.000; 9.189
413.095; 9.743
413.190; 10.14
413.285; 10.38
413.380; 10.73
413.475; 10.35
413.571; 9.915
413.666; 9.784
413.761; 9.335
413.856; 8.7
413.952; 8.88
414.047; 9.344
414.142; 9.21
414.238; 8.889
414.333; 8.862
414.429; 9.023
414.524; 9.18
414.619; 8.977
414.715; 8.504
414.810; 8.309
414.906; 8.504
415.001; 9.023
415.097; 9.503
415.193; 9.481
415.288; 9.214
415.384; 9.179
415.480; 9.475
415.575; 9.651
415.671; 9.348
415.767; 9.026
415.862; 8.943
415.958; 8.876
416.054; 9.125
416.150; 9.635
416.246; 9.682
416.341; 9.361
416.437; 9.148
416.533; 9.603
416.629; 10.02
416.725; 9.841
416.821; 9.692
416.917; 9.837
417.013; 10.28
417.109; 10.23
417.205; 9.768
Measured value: 0.53 nm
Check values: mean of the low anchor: 9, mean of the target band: 7.88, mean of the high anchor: 9.29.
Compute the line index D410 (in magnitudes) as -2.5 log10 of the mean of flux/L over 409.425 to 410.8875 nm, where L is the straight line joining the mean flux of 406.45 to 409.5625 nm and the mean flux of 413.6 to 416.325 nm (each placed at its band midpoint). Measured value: 0.26 mag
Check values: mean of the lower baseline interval 8.55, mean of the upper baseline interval 9.14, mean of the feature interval 6.85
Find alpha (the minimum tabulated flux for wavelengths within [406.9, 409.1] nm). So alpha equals 7.227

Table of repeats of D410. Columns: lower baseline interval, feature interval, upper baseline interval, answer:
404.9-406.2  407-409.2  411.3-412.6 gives 0.087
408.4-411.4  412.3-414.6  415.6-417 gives -0.104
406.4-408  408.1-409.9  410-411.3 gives -0.041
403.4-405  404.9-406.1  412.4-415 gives -0.039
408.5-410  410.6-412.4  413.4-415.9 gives -0.001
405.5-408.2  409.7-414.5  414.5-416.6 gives 0.061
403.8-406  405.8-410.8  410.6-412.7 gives 0.094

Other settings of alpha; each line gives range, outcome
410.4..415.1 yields 5.975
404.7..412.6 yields 5.794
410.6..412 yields 6.606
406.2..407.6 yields 7.885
